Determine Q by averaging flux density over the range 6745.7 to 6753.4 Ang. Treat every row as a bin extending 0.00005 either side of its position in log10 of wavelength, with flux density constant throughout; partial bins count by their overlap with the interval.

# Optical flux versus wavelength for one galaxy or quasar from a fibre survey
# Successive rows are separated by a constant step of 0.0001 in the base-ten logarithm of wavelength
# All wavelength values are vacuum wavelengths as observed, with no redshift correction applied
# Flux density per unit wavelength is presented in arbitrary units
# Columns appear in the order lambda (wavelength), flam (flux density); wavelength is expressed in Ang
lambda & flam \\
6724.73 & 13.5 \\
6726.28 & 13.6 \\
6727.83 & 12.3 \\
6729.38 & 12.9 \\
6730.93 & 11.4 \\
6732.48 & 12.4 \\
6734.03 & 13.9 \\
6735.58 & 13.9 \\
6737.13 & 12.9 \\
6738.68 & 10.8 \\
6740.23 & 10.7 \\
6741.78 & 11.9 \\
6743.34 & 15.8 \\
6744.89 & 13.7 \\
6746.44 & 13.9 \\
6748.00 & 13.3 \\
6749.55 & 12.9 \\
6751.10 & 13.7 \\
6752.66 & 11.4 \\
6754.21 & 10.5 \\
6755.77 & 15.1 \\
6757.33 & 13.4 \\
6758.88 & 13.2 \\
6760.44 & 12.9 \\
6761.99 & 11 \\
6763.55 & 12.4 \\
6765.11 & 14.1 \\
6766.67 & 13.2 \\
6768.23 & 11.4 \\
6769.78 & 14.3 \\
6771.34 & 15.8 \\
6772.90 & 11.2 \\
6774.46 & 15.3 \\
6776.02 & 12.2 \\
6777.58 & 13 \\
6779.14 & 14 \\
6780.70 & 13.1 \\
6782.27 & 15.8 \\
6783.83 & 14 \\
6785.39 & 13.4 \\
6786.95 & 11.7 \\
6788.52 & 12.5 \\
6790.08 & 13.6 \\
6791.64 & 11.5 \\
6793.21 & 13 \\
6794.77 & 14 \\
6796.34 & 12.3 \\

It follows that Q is 13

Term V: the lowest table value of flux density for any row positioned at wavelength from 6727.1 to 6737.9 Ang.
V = 11.4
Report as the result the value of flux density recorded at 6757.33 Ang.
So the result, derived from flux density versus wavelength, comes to 13.4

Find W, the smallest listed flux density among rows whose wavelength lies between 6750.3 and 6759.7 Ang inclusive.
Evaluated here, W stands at 10.5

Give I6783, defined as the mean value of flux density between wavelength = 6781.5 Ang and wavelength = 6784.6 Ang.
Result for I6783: 14.9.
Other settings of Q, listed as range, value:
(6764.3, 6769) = 12.9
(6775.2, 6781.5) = 13.1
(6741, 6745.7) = 13.8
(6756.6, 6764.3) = 12.6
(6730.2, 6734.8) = 12.6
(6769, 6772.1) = 15.1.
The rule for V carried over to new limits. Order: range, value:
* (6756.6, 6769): 11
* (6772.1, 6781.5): 11.2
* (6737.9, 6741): 10.7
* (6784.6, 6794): 11.5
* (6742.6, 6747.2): 13.7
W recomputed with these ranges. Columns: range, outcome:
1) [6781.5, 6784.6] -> 14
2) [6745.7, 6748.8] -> 13.3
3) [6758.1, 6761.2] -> 12.9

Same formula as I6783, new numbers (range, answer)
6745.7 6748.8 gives 13.6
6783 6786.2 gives 13.7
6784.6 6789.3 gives 12.5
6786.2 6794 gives 12.5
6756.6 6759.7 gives 13.3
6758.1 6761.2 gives 13.1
